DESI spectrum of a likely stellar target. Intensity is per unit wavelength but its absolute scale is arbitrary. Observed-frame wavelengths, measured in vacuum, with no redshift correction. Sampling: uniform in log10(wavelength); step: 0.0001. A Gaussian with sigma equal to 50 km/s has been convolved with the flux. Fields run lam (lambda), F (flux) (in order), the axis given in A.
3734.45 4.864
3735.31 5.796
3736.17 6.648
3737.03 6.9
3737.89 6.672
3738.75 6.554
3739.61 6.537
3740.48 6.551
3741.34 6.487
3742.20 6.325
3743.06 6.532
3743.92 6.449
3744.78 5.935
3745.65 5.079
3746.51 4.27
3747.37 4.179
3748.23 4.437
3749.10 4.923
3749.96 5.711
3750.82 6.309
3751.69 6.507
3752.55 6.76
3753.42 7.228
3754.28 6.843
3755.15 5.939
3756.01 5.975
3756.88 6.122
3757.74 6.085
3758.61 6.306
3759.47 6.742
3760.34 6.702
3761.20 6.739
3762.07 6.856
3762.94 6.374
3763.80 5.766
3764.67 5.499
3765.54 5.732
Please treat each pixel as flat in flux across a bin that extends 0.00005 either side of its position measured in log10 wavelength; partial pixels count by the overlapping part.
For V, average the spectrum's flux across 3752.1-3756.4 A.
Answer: 6.56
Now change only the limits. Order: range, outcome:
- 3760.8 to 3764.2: 6.44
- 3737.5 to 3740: 6.59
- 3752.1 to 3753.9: 6.99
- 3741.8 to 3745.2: 6.32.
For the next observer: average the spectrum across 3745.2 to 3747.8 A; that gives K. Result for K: 4.51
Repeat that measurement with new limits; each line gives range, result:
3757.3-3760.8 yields 6.47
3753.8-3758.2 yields 6.2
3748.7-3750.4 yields 5.35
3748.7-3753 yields 6.05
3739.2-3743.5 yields 6.48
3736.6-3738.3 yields 6.79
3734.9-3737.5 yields 6.46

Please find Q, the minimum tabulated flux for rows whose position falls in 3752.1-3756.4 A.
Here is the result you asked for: 5.939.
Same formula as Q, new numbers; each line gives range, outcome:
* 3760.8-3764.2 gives 5.766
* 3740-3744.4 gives 6.325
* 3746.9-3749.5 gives 4.179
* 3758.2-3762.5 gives 6.306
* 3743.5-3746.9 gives 4.27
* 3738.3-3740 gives 6.537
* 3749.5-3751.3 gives 5.711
